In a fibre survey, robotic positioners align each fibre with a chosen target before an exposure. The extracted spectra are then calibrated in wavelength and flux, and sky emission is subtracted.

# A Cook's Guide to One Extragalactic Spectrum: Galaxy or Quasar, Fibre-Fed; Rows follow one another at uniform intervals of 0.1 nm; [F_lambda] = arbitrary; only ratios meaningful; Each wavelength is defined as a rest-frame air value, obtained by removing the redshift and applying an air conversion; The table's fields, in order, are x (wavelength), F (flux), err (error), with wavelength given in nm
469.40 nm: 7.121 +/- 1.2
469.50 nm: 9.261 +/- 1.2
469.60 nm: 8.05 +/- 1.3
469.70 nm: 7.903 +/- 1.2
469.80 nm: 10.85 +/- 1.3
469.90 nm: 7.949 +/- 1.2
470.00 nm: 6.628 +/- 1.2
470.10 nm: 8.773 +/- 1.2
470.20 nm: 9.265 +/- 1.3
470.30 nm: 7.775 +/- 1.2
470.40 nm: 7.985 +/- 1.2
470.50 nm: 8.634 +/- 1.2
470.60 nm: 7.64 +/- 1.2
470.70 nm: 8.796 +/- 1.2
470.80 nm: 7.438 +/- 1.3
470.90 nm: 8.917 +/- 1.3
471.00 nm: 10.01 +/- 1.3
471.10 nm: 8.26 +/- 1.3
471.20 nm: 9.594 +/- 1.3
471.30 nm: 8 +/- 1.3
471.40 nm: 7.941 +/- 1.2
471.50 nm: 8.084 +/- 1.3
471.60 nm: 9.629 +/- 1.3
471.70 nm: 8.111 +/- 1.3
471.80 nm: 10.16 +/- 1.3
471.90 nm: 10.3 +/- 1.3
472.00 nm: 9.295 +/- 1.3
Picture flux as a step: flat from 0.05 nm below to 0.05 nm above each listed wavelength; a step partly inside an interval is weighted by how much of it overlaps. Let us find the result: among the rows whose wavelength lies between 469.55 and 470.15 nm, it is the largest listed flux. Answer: 10.85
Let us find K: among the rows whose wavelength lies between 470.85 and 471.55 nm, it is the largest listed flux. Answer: 10.01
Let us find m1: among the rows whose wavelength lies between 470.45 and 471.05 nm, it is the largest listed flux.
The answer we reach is 10.01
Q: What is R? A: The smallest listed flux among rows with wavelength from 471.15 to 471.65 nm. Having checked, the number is 7.941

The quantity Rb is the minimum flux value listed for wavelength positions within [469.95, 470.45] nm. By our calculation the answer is 6.628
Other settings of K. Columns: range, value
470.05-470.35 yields 9.265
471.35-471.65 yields 9.629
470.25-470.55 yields 8.634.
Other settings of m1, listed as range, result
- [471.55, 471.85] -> 10.16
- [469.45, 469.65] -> 9.261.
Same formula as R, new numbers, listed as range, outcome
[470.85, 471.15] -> 8.26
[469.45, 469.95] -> 7.903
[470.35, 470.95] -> 7.438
